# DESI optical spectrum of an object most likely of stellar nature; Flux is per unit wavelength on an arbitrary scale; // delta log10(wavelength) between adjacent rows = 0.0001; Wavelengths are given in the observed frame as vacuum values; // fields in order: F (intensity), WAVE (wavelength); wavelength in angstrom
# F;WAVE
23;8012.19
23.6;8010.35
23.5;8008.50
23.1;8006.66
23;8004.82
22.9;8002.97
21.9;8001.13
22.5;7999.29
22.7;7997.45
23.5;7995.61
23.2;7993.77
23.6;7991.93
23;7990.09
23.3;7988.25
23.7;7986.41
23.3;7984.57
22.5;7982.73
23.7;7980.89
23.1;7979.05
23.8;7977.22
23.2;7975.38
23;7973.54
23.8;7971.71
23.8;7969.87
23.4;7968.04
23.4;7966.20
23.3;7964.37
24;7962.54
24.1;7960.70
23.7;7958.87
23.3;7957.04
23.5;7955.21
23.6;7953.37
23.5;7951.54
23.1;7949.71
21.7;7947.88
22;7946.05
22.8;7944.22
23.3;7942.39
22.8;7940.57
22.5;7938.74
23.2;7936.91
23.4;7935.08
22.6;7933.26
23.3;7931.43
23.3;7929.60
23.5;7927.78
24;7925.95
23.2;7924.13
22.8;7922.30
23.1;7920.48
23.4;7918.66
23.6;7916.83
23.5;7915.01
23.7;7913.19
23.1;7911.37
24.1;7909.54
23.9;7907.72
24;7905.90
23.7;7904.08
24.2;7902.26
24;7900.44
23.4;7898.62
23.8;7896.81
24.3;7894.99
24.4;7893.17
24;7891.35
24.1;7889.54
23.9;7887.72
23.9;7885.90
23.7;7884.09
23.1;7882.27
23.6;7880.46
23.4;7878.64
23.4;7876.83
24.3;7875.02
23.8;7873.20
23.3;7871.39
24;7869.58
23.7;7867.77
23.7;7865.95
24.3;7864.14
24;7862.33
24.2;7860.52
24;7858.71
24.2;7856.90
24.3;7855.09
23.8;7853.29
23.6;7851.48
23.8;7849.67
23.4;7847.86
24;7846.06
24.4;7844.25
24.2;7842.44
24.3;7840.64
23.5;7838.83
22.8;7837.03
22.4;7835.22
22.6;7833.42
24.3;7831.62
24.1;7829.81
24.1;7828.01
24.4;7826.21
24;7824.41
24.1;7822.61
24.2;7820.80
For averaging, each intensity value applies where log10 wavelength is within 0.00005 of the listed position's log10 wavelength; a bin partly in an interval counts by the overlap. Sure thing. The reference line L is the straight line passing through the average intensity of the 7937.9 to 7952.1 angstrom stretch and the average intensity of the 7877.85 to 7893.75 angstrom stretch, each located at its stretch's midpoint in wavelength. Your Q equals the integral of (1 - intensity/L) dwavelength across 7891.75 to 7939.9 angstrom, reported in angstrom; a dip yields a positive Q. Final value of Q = -0.6 angstrom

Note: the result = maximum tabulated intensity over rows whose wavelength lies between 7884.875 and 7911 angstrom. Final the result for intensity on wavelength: 24.4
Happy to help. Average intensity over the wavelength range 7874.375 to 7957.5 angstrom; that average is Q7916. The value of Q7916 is 23.5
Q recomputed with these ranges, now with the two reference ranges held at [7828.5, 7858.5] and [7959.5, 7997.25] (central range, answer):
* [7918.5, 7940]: 0.3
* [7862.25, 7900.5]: -0.3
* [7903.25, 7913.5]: -0.1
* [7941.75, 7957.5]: 0.4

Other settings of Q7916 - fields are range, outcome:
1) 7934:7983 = 23.3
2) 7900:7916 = 23.8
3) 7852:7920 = 23.8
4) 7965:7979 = 23.5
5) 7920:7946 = 23.1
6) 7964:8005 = 23.2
